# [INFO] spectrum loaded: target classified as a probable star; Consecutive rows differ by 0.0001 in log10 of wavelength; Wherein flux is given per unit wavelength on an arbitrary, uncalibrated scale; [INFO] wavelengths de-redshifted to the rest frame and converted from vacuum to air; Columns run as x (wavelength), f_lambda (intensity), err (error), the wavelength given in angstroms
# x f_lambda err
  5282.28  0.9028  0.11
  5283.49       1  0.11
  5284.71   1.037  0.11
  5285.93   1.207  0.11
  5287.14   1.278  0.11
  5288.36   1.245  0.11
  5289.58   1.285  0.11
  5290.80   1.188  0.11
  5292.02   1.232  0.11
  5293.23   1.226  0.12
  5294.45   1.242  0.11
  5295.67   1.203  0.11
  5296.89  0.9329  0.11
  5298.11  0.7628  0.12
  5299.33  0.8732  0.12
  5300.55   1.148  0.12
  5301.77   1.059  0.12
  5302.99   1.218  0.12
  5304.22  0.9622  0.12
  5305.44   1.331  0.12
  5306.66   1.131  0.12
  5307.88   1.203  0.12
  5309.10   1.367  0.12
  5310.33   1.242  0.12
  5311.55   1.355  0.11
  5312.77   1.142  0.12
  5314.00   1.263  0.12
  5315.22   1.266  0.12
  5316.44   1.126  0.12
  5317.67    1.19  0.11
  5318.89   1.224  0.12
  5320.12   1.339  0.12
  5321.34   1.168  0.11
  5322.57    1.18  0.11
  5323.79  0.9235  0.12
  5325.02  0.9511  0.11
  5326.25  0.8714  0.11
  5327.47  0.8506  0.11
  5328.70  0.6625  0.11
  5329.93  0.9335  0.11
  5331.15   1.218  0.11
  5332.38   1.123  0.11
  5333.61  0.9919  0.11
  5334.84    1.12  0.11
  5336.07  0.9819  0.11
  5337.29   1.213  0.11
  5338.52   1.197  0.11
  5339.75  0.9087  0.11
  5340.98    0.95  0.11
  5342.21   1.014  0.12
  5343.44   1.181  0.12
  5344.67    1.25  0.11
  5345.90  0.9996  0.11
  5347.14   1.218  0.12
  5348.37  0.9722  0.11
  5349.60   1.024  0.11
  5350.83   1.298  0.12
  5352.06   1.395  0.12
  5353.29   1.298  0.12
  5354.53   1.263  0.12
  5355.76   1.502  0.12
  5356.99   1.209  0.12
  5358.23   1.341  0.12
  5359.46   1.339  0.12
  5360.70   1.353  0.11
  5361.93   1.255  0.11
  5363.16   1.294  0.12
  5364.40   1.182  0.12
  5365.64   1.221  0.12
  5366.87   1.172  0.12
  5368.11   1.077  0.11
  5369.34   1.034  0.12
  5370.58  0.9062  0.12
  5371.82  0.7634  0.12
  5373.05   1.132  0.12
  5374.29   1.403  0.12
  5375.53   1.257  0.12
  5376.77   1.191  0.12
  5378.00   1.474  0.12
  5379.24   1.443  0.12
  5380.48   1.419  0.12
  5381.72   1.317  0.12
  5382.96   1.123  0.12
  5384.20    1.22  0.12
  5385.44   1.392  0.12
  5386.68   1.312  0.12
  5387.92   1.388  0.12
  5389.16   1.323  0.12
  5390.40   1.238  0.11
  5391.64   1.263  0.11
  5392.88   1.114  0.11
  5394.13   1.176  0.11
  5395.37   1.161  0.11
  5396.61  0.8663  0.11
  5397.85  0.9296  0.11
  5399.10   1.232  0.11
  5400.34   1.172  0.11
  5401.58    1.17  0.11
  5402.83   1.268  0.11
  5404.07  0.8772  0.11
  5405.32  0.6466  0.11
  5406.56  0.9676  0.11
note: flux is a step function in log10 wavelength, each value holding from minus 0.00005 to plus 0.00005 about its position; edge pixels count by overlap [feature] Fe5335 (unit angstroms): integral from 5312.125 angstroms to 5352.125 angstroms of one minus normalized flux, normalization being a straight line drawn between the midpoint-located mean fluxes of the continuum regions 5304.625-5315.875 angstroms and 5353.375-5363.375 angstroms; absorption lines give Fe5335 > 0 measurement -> 5.9 angstroms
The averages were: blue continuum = 1.25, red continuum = 1.32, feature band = 1.09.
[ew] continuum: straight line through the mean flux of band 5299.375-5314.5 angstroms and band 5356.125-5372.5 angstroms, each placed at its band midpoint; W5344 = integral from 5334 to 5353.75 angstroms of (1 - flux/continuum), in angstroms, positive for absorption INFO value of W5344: 0.9 angstroms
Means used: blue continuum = 1.19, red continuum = 1.17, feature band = 1.12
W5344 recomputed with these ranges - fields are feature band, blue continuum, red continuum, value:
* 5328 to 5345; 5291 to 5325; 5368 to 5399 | 1.8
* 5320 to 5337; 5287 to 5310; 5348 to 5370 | 2.5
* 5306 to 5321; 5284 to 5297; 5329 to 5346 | -1.3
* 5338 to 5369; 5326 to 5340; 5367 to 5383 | -2.6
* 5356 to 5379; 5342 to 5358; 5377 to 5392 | 1.0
